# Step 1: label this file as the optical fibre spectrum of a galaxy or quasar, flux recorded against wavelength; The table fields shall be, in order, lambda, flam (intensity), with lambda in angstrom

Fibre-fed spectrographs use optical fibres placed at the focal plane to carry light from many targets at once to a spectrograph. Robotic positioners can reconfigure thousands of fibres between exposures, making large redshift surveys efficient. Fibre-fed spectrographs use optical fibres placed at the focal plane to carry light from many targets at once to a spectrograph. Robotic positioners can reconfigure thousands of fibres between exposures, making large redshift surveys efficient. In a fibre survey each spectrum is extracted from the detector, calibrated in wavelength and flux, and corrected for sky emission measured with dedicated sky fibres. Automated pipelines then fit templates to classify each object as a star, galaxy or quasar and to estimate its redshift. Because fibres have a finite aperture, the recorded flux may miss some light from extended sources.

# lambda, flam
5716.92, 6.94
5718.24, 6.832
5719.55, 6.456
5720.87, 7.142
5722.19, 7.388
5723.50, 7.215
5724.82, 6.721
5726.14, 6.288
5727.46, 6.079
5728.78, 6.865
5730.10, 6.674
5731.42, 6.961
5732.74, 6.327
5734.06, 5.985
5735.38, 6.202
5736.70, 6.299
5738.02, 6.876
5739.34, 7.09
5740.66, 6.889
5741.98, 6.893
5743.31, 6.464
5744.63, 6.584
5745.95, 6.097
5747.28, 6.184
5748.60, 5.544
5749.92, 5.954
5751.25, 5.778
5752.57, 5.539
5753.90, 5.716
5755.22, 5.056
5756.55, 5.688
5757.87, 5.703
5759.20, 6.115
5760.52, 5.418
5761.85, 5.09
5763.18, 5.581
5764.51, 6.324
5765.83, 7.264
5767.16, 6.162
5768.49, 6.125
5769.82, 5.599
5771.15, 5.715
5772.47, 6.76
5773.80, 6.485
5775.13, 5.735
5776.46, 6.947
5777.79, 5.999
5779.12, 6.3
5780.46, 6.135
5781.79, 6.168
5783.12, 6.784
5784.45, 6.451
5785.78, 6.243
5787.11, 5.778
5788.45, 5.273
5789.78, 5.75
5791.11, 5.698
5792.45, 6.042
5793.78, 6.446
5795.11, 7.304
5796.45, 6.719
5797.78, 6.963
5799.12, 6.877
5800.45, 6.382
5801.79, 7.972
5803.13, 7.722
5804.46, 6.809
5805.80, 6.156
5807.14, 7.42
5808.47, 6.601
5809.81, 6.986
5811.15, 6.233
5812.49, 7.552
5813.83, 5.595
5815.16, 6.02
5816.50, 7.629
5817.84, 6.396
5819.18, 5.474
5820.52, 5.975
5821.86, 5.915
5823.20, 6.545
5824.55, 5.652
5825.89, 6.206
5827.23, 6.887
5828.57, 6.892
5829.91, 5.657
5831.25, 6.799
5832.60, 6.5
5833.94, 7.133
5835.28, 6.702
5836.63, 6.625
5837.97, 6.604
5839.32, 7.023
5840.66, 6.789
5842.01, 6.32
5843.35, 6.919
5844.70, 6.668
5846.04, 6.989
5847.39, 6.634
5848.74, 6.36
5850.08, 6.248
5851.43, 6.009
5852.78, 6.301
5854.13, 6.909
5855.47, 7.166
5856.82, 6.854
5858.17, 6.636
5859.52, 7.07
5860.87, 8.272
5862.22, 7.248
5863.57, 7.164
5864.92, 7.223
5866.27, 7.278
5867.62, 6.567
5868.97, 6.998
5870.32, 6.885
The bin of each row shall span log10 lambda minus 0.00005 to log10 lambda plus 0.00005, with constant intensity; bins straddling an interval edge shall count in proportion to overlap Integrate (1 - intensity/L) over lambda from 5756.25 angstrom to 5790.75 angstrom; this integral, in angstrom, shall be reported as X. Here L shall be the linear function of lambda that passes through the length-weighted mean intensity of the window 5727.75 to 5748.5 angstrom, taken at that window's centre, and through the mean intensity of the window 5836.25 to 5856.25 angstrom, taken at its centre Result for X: 2.6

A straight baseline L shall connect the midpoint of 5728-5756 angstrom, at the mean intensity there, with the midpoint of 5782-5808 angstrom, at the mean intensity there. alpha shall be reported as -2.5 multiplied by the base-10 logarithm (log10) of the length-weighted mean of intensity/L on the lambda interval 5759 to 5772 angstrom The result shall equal 0.08 mag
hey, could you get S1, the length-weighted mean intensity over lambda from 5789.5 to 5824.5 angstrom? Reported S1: 6.58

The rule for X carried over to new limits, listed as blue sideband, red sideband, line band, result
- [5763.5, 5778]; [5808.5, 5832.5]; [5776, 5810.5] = -1.1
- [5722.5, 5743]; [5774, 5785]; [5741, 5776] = 2.5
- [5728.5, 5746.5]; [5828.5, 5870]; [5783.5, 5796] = 1.0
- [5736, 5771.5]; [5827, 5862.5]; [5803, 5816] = -0.4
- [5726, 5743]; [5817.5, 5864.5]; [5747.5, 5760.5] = 1.8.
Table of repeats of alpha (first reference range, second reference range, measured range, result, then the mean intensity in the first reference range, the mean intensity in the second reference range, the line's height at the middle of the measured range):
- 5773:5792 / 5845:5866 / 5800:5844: -0.013 mag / 6.13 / 6.88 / 6.53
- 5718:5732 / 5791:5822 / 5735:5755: 0.084 mag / 6.78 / 6.65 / 6.75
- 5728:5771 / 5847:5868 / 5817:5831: 0.077 mag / 6.15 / 6.88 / 6.65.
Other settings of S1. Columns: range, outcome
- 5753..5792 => 6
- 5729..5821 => 6.32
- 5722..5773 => 6.22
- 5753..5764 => 5.55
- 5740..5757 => 6.03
